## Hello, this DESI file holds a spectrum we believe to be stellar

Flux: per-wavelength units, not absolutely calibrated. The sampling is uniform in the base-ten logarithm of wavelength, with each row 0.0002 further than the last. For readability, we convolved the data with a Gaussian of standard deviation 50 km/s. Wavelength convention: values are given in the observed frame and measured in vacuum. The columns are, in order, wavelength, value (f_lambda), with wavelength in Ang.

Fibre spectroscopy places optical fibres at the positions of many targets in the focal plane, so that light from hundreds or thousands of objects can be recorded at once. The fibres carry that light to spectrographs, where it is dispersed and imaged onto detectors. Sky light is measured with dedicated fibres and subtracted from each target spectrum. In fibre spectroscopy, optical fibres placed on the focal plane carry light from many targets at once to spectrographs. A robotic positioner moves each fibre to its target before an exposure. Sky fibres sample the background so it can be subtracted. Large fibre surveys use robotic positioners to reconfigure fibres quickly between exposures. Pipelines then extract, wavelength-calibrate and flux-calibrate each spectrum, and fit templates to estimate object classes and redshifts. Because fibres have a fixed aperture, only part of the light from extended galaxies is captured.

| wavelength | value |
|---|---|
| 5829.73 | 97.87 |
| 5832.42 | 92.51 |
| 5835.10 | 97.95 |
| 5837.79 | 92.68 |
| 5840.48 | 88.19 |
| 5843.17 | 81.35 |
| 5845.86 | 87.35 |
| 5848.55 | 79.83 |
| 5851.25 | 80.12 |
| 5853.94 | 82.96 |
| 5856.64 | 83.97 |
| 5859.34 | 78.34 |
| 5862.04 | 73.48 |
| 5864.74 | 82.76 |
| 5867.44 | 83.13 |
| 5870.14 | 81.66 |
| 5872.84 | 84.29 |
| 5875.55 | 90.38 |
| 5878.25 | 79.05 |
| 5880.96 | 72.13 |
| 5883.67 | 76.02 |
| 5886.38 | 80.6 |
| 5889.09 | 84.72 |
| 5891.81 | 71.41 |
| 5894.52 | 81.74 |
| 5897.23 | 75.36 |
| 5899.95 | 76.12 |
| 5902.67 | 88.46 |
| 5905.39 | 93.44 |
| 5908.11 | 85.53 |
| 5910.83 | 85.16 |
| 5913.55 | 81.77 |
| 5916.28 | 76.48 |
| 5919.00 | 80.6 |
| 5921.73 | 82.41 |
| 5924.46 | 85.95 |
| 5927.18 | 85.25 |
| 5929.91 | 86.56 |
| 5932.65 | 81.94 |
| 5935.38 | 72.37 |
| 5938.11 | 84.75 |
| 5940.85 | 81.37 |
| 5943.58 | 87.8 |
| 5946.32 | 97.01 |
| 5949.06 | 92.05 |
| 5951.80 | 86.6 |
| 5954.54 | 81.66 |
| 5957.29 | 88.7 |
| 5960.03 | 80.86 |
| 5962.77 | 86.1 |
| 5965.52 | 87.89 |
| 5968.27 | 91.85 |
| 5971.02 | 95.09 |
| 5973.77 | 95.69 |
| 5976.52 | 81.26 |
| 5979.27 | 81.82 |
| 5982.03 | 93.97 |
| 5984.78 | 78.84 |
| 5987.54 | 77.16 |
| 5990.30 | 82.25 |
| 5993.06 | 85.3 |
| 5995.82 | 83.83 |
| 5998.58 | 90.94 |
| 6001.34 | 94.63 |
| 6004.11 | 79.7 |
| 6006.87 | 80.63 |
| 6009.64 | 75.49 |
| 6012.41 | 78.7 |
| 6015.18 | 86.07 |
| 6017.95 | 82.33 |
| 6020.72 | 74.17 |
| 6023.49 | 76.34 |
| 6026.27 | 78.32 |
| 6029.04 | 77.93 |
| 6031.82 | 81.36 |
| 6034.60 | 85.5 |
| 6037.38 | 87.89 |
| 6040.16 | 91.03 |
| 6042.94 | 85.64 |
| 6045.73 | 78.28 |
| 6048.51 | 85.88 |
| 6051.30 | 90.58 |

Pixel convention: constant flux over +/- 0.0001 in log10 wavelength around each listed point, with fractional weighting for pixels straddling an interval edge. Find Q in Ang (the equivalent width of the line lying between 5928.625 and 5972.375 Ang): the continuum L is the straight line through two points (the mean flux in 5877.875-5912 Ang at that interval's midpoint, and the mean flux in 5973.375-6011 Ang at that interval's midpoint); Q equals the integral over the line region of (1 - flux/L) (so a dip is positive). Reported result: -2.0 Ang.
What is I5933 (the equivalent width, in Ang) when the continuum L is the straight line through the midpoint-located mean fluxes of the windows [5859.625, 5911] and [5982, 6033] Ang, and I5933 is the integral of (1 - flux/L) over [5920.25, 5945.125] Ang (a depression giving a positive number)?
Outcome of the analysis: -0.6 Ang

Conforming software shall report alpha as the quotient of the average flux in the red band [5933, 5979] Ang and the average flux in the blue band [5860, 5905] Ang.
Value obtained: 1.08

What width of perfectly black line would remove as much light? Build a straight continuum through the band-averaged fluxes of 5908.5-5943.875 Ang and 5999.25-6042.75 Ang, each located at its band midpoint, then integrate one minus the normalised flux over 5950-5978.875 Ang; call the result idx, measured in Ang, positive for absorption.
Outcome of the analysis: -1.8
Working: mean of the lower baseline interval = 82.4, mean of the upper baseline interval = 82.3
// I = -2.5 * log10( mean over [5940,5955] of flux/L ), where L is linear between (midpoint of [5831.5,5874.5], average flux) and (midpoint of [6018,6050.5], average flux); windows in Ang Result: -0.06 mag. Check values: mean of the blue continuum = 84.4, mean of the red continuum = 82.2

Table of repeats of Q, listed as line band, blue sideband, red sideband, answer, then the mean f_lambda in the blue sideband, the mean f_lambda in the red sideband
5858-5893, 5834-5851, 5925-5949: 2.67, 87.2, 85.1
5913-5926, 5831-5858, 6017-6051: 0.53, 86.7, 82.3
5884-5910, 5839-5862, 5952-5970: 0.69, 82.3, 86.4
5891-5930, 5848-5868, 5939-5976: 1.04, 80.5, 88.4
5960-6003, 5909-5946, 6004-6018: -2.94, 83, 80.4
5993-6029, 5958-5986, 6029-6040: 1.67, 87.4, 84.7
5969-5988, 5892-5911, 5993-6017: -0.75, 82.9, 83.8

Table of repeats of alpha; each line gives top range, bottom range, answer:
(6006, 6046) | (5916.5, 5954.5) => 0.96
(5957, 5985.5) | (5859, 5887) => 1.09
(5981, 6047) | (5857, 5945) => 1.01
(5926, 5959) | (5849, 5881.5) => 1.05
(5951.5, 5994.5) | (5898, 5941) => 1.04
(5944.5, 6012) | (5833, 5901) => 1.05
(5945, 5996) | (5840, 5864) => 1.06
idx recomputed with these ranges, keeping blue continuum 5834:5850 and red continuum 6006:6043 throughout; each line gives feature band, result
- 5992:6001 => -0.6 Ang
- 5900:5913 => -0.2 Ang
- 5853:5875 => 1.3 Ang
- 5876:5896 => 1.8 Ang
